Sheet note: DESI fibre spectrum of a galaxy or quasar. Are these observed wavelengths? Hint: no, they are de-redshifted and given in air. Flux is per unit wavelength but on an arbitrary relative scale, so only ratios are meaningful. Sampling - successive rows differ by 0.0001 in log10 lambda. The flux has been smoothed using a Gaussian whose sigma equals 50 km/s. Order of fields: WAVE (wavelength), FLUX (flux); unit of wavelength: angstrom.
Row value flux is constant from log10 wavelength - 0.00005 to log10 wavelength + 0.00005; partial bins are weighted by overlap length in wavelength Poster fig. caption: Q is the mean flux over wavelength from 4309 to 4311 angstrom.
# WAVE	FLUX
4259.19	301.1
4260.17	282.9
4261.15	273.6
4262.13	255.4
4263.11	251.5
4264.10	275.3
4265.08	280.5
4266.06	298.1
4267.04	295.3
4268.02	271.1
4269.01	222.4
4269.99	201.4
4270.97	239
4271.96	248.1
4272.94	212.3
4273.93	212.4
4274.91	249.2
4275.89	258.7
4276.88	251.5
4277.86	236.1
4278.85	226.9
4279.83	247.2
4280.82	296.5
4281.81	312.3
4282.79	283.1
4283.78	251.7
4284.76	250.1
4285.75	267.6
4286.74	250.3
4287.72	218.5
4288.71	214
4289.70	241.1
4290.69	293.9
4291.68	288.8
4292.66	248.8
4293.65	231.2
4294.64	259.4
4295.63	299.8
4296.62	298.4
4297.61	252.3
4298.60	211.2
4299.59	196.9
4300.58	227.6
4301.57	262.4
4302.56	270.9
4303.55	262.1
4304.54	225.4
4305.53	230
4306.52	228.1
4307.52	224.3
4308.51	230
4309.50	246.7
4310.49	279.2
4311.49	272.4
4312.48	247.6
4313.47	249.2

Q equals 263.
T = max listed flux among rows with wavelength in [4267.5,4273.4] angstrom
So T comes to 271.1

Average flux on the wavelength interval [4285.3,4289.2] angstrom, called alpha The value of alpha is 237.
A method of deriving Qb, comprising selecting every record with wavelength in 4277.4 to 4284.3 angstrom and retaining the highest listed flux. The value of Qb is 312.3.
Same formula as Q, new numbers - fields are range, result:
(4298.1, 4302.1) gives 225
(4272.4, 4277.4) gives 237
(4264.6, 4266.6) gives 290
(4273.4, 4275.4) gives 231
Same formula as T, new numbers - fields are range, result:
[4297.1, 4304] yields 270.9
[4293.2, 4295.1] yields 259.4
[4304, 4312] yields 279.2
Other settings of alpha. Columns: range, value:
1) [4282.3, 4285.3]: 262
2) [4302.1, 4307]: 243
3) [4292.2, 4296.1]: 259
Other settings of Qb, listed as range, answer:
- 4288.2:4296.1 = 299.8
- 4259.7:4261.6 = 282.9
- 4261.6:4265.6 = 280.5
